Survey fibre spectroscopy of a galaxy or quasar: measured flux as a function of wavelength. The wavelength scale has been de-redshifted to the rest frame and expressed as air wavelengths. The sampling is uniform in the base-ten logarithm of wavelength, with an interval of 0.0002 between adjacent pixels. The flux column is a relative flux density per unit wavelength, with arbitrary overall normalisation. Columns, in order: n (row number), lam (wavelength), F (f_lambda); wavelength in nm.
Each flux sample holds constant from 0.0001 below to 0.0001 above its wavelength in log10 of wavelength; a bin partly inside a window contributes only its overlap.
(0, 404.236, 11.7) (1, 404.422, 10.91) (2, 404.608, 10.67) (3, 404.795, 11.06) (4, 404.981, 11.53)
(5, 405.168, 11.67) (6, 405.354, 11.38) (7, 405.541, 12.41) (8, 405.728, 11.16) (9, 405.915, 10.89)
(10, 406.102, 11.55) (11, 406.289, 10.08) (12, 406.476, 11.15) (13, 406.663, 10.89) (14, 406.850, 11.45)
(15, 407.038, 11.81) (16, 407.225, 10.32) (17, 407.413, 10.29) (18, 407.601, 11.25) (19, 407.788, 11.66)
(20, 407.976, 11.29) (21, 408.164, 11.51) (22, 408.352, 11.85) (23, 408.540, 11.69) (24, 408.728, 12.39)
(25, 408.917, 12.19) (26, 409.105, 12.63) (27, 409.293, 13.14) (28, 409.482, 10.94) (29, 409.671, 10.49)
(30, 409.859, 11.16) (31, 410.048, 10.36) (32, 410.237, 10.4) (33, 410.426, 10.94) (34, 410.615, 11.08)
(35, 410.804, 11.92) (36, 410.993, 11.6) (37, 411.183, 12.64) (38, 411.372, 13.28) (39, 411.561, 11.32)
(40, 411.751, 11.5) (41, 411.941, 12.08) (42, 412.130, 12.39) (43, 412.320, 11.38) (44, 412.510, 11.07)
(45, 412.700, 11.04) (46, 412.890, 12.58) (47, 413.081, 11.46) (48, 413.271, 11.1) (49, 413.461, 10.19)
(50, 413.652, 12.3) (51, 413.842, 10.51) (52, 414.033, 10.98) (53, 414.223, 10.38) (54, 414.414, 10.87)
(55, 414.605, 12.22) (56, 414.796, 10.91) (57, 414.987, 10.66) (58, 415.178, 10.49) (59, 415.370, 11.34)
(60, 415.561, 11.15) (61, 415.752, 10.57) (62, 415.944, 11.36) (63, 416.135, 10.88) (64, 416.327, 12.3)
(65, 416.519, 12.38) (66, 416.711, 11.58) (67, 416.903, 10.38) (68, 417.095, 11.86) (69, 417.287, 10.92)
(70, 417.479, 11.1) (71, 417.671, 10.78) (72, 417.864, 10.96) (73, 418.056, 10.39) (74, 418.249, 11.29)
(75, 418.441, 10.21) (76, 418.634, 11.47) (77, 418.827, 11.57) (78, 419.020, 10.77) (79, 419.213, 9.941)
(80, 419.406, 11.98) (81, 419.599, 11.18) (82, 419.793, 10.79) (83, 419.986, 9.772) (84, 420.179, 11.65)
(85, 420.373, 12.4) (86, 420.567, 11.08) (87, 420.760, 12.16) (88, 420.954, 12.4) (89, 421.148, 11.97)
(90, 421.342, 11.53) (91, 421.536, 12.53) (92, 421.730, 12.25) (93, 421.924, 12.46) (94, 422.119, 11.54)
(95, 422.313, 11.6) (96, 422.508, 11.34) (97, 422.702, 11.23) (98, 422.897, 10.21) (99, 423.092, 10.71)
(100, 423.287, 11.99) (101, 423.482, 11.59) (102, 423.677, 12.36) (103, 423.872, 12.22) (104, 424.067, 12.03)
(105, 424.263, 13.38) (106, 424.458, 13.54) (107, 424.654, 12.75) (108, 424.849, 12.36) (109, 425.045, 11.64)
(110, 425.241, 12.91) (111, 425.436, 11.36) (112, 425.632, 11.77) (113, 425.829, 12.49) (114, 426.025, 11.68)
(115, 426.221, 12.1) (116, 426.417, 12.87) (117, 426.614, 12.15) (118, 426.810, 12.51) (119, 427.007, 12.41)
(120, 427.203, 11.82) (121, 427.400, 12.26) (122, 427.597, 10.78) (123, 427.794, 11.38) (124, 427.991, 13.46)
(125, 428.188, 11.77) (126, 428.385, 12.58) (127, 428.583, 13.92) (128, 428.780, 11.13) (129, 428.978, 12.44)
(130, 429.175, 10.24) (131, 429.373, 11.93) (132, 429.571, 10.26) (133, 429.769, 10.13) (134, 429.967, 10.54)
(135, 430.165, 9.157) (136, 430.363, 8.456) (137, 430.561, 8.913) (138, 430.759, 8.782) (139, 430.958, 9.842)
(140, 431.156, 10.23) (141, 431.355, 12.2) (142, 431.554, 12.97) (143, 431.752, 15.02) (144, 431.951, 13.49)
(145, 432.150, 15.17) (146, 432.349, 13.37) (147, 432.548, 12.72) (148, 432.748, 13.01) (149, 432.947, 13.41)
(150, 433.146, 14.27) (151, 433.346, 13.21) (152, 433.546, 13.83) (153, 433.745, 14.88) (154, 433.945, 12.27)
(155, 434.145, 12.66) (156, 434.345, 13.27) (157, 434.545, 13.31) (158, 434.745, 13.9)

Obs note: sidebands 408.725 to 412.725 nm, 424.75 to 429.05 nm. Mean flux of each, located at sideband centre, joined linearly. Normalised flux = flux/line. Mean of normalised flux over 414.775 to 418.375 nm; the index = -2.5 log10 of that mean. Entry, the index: 0.07 mag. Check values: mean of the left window 11.6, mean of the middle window 11.1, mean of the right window 12.2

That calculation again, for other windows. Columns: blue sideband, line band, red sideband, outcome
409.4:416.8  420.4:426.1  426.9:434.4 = -0.021 mag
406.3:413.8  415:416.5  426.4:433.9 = 0.043 mag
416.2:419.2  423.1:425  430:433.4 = -0.076 mag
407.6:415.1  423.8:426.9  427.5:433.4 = -0.057 mag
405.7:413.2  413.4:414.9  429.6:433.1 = 0.043 mag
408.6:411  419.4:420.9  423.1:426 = 0.060 mag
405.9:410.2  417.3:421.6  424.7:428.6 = 0.057 mag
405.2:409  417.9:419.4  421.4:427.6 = 0.089 mag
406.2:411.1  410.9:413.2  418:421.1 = -0.052 mag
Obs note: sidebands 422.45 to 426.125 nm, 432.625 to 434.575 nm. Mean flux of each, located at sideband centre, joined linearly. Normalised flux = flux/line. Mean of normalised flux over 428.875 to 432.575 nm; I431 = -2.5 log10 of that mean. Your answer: 0.15 mag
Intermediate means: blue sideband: 12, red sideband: 13.4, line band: 11.3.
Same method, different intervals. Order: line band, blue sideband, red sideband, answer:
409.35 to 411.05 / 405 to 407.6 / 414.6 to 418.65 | 0.01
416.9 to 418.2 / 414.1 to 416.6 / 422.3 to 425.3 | 0.04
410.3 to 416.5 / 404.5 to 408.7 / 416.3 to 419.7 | -0.02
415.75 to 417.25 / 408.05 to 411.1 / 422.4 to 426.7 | 0.03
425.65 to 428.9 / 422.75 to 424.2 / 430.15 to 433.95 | -0.02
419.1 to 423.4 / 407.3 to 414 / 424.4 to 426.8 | 0.05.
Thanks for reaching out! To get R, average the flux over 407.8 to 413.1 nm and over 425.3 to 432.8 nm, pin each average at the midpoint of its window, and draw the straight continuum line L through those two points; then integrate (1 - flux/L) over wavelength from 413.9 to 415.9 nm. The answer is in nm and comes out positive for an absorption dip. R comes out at 0.12 nm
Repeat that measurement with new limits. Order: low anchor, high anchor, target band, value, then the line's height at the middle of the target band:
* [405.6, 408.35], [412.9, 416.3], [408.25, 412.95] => -0.238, 11.1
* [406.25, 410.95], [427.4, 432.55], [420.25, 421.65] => -0.066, 11.5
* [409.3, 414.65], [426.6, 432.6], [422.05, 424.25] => -0.007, 11.6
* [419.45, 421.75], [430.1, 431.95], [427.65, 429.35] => -0.165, 11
